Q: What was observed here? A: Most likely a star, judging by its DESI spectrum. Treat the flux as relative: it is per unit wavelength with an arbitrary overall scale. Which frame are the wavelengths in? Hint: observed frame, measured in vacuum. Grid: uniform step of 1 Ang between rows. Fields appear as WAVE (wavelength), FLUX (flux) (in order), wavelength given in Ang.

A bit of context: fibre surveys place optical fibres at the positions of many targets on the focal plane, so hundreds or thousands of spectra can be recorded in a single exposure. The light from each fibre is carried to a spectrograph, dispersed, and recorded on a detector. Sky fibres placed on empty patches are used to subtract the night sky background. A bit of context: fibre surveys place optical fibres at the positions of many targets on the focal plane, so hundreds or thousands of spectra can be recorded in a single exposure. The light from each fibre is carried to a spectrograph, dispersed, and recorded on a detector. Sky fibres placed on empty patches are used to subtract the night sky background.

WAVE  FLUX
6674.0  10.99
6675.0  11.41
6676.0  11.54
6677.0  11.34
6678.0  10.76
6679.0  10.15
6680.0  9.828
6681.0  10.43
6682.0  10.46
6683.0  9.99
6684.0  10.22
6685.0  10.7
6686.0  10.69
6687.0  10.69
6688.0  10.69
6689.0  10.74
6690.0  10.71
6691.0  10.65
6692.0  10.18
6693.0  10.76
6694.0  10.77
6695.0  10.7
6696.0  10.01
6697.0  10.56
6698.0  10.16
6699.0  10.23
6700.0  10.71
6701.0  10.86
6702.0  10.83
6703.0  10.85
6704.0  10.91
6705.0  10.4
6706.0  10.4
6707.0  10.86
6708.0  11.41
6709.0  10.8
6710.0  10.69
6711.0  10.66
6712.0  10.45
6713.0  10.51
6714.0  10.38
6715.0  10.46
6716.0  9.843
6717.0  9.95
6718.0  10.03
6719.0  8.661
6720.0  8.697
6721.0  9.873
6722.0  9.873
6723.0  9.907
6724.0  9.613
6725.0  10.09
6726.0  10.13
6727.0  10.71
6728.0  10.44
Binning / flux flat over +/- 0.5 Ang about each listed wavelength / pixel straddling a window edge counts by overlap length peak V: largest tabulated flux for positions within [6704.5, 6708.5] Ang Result 11.41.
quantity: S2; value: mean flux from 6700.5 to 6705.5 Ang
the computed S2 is 10.8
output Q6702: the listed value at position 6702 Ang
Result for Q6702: 10.83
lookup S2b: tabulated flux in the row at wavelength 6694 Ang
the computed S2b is 10.77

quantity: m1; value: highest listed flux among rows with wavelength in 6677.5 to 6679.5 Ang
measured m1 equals 10.76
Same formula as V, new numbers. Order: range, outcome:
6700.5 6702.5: 10.86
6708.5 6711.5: 10.8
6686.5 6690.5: 10.74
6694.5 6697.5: 10.7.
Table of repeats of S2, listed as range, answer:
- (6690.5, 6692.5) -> 10.4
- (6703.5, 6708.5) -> 10.8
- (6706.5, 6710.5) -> 10.9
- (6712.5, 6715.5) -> 10.5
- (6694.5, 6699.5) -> 10.3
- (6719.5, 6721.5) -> 9.29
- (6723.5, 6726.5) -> 9.94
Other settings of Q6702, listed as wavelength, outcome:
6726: 10.13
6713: 10.51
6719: 8.661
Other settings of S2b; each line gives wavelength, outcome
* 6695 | 10.7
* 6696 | 10.01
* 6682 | 10.46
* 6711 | 10.66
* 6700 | 10.71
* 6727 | 10.71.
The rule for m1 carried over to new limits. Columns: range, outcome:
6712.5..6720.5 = 10.51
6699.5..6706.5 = 10.91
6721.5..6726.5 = 10.13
